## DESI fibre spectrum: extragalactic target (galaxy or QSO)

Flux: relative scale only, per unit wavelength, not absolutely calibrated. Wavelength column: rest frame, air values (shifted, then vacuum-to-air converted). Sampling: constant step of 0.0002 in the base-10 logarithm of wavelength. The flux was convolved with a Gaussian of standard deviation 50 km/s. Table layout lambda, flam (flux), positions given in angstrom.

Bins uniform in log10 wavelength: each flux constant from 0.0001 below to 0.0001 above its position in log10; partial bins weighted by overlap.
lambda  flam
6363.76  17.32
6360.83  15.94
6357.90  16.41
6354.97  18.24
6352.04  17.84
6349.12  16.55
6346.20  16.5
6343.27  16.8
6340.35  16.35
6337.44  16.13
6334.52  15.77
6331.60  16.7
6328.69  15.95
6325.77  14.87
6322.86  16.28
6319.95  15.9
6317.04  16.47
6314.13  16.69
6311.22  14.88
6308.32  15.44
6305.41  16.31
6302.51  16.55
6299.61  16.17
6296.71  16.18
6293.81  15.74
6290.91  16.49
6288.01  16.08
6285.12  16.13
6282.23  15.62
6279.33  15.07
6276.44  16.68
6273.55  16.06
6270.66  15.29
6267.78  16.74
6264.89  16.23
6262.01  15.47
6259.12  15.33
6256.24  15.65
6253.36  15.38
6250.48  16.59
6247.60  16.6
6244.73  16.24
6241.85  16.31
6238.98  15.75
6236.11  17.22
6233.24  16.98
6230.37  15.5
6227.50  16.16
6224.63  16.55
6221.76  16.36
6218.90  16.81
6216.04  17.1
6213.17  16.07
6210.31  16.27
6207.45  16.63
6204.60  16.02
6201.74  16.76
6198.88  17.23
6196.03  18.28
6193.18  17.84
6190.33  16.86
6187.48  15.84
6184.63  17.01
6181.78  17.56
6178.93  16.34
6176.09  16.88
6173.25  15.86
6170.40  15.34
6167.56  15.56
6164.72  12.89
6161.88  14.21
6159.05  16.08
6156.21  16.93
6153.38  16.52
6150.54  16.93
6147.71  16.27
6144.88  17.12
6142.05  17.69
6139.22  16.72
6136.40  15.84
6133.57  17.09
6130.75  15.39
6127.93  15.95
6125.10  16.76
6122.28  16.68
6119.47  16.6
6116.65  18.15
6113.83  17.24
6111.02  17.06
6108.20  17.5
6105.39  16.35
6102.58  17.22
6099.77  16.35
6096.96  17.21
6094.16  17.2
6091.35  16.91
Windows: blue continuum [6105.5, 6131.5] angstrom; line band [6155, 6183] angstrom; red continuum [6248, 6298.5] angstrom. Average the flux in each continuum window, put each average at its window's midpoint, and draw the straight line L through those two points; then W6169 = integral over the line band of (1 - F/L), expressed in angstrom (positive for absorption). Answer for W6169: 1.34 angstrom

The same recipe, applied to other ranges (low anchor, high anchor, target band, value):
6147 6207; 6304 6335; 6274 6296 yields 0.07 angstrom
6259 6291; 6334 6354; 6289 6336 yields 0.84 angstrom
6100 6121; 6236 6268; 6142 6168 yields 1.30 angstrom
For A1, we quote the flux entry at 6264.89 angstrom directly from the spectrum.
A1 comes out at 16.23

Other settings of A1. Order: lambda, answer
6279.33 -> 15.07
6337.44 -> 16.13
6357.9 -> 16.41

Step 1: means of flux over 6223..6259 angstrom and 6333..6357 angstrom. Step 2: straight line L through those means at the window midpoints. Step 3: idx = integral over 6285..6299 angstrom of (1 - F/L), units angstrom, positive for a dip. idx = 0.3 angstrom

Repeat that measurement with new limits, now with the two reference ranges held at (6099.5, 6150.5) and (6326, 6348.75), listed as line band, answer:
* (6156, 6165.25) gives 0.95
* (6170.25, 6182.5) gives 0.16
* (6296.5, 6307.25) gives 0.03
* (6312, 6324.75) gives 0.07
